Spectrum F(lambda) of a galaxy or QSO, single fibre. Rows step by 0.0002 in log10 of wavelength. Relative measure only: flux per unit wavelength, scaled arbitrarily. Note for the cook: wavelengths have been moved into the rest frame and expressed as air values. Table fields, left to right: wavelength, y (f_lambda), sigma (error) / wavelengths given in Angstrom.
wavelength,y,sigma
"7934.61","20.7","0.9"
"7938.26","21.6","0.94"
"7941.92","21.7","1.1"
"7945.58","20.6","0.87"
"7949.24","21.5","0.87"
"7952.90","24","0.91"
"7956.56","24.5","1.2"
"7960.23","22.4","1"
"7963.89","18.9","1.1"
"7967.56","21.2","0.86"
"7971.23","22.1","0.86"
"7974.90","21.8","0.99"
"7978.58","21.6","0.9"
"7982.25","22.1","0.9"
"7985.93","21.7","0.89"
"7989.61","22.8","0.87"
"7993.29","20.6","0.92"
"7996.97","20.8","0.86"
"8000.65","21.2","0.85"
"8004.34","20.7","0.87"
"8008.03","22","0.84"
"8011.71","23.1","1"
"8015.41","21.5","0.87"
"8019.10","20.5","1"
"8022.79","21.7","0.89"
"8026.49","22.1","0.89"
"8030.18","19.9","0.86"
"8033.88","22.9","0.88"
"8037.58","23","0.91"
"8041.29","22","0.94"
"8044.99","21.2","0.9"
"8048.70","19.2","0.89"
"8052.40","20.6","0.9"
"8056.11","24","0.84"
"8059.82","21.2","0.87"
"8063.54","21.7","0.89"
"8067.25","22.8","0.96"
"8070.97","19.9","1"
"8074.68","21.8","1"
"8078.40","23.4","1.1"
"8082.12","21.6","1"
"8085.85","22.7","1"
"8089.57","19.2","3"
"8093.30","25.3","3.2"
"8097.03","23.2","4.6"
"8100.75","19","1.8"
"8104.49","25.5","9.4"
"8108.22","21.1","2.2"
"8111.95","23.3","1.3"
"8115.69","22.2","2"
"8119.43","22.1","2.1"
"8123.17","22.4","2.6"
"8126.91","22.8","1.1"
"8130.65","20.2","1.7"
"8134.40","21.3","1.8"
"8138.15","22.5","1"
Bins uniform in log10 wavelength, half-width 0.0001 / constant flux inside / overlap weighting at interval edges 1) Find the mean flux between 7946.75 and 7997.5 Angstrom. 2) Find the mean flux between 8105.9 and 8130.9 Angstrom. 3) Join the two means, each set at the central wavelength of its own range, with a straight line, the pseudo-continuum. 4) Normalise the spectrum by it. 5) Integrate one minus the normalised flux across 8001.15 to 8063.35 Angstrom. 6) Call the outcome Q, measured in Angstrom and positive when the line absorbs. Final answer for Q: 1.16 Angstrom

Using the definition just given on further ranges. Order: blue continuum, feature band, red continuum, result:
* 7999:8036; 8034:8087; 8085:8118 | 0.4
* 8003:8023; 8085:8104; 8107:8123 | 0.0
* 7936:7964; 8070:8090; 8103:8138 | 0.5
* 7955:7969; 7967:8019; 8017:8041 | 0.2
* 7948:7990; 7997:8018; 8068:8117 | 0.5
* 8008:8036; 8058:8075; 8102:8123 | 0.6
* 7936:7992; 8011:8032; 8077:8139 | 0.6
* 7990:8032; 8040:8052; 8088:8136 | 0.5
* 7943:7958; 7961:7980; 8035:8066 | 1.0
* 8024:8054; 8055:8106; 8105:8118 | -0.3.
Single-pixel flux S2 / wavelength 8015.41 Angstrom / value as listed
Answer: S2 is 21.5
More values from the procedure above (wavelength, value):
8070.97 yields 19.9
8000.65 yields 21.2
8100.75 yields 19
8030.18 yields 19.9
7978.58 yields 21.6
